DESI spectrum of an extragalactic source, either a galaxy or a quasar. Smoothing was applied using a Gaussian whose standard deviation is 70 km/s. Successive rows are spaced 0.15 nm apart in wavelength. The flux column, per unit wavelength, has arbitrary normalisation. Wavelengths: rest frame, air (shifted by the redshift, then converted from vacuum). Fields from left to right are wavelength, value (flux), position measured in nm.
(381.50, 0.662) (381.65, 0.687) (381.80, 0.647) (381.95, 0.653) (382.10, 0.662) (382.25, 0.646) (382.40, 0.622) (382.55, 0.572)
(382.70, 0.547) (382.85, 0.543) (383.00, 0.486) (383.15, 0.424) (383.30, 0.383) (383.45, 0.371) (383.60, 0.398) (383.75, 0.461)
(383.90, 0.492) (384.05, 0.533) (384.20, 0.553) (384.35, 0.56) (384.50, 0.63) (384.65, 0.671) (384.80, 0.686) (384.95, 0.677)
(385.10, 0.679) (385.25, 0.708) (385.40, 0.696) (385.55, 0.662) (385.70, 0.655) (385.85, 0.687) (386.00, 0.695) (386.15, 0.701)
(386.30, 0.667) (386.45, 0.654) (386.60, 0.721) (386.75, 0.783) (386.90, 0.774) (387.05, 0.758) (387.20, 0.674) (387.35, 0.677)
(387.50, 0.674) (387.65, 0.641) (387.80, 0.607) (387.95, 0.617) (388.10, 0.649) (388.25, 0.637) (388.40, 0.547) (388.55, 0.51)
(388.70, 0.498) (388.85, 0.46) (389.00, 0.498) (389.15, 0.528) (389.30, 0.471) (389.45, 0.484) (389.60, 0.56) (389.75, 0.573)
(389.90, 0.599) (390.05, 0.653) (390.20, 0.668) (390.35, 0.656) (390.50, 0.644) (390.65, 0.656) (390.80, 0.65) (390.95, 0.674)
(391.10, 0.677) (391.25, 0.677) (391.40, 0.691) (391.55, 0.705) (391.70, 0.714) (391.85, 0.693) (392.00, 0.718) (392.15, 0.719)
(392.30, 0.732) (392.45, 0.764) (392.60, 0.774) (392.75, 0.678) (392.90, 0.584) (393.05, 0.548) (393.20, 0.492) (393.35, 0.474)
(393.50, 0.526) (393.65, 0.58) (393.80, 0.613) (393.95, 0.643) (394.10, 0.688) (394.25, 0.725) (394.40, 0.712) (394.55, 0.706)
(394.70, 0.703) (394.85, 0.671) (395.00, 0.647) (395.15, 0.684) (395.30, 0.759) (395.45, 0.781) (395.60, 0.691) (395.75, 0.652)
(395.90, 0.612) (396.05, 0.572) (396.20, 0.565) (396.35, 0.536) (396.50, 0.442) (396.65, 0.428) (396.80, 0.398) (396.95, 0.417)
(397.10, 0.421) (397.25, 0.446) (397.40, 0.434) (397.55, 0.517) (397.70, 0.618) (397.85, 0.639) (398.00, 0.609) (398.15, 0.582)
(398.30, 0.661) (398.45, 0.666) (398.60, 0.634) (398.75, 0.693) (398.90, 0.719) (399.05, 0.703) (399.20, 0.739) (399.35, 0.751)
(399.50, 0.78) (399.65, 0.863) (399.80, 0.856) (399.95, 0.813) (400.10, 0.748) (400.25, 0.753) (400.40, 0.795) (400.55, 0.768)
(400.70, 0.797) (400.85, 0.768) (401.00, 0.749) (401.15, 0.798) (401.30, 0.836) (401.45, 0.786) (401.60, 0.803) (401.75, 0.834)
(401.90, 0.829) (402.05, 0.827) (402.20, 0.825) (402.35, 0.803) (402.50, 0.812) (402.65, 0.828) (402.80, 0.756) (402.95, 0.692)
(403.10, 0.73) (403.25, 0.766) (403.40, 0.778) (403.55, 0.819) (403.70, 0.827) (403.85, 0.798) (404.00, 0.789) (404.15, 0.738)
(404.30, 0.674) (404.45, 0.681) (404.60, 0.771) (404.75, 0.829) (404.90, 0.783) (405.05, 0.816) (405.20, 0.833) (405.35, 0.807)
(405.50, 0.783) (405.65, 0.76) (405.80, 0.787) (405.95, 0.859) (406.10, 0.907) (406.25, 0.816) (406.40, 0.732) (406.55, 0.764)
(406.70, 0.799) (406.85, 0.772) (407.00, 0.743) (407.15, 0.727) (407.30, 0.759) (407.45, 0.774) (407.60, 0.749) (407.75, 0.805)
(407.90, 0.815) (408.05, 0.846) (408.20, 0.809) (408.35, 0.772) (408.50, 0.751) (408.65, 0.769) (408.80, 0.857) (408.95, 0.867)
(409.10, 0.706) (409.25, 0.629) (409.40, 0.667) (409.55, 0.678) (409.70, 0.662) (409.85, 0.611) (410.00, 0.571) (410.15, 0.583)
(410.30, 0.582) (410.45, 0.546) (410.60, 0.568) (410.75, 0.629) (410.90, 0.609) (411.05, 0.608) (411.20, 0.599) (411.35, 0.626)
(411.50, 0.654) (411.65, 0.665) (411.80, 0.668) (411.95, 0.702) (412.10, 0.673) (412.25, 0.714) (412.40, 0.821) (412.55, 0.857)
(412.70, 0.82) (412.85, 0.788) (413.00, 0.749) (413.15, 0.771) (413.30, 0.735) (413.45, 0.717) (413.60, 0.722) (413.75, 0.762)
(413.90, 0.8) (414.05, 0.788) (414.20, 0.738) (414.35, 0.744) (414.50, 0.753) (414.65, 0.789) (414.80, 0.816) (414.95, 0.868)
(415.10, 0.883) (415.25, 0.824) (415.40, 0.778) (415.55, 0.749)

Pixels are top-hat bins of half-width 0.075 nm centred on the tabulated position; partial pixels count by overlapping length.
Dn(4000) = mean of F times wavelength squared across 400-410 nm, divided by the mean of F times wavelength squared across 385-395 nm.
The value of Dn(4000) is 1.30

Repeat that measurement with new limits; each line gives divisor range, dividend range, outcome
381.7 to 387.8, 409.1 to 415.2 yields 1.31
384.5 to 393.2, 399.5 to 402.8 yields 1.32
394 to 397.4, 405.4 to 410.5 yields 1.32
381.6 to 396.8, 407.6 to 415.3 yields 1.31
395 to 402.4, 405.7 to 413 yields 1.12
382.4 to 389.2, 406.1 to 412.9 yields 1.34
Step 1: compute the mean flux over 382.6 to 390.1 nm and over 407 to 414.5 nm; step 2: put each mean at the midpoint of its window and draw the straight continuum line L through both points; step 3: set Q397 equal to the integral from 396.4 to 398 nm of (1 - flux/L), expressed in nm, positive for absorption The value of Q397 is 0.41 nm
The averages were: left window 0.596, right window 0.716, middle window 0.483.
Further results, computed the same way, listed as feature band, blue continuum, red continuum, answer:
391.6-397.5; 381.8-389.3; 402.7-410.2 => 0.49 nm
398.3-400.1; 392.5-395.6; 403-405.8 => -0.07 nm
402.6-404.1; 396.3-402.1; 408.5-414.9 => -0.19 nm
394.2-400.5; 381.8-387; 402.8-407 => 0.63 nm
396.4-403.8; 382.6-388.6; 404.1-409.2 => 0.28 nm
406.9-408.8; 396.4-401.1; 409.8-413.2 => -0.33 nm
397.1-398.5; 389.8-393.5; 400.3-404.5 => 0.32 nm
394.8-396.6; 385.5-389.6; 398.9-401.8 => 0.24 nm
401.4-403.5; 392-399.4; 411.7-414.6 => -0.37 nm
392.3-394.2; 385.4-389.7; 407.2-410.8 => 0.08 nm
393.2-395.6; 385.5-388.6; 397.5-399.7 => 0.06 nm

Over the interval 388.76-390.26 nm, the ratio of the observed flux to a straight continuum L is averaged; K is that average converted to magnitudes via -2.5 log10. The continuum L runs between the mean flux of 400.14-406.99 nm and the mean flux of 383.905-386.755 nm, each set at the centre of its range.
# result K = 0.25 mag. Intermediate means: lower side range 0.657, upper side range 0.788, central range 0.548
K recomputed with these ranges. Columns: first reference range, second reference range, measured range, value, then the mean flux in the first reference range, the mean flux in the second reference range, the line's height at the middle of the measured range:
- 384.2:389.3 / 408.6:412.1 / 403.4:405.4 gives -0.199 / 0.641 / 0.654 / 0.651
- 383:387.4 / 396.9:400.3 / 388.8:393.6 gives 0.021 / 0.619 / 0.656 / 0.636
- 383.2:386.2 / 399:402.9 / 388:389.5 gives 0.207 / 0.593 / 0.793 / 0.643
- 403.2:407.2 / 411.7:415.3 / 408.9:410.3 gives 0.184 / 0.784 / 0.77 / 0.777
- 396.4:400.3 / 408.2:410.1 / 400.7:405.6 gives -0.182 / 0.627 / 0.714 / 0.665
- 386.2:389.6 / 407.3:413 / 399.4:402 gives -0.196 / 0.614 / 0.705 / 0.667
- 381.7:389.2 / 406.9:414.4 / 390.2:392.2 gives -0.083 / 0.606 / 0.716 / 0.631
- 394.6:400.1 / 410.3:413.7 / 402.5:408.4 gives -0.177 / 0.633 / 0.691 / 0.665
